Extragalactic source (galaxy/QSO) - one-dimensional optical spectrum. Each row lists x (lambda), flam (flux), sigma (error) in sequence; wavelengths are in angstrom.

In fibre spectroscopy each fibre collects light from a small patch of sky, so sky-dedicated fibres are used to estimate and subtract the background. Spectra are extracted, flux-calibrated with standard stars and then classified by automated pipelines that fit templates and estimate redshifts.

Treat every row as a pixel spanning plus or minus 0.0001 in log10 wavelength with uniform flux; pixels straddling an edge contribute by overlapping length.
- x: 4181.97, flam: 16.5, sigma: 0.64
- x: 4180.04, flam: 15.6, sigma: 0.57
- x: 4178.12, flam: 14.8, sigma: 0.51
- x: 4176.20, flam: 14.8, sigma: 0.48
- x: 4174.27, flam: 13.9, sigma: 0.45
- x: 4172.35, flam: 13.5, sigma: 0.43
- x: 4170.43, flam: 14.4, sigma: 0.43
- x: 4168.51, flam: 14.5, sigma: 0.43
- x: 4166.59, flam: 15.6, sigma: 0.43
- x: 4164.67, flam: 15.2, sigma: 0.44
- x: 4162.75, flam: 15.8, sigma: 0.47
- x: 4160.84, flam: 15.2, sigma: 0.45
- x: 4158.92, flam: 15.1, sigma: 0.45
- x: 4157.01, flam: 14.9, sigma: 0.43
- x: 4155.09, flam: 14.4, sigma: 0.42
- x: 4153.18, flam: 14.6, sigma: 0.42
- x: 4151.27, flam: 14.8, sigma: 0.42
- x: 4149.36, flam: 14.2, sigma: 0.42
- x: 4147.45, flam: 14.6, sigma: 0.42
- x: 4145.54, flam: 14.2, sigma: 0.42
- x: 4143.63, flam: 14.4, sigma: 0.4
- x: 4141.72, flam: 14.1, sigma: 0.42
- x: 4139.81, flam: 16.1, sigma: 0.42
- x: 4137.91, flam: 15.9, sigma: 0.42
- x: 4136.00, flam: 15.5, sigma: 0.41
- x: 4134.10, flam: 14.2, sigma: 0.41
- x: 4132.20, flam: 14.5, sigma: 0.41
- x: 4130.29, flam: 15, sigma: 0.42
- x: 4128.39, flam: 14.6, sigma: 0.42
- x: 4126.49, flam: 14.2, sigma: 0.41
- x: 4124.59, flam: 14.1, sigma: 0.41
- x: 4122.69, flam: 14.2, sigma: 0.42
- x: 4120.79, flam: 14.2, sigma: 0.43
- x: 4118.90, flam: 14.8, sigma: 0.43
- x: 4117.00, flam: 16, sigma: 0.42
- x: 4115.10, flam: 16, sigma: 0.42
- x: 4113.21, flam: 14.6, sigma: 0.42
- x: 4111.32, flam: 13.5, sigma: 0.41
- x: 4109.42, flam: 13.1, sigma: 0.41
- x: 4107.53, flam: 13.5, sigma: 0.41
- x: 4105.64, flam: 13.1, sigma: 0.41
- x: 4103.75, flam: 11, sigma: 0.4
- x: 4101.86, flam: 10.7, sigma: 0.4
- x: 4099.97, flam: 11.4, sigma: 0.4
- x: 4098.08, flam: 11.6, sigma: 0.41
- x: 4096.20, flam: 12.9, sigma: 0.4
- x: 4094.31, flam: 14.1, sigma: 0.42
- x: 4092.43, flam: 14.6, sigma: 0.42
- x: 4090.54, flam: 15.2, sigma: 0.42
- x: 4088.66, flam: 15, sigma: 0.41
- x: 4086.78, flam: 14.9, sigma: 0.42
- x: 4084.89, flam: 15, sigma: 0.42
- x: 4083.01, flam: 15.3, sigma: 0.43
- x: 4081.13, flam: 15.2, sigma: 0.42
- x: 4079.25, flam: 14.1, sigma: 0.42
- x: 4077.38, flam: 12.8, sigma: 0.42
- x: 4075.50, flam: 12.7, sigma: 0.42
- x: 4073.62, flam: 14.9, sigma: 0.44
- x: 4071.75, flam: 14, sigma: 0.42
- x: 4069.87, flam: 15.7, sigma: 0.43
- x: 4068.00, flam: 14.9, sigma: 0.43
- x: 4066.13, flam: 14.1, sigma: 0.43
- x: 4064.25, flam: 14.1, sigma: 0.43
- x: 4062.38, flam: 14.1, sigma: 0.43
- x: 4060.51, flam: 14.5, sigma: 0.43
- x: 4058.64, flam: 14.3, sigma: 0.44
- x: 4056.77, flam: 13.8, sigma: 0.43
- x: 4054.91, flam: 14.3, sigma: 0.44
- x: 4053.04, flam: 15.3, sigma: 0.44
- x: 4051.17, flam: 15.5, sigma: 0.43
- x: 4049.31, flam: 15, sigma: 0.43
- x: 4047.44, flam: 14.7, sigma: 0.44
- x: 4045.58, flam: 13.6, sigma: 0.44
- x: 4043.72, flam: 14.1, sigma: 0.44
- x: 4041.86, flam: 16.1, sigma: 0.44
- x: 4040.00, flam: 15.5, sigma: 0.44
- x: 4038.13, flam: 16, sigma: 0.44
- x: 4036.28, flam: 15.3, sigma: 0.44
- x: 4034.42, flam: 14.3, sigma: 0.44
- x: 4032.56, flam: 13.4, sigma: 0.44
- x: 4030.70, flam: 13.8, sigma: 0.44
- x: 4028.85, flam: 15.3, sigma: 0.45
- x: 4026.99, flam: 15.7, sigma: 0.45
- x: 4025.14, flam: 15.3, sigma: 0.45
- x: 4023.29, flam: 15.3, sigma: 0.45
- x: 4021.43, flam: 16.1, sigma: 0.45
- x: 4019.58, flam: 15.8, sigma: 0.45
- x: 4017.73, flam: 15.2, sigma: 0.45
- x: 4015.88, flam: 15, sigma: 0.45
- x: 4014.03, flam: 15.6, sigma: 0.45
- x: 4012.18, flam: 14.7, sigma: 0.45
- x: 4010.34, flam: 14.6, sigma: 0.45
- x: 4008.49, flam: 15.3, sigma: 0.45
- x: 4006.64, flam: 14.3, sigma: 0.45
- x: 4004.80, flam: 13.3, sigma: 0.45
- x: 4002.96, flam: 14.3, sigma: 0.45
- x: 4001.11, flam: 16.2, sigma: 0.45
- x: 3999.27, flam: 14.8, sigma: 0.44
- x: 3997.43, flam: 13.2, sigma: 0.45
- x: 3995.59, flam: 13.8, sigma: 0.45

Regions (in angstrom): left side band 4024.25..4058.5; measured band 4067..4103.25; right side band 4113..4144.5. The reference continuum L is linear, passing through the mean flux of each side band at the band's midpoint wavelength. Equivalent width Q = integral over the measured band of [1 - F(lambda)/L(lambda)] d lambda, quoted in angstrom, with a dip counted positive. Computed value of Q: 2.27 angstrom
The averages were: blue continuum 14.8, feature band 13.9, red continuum 14.9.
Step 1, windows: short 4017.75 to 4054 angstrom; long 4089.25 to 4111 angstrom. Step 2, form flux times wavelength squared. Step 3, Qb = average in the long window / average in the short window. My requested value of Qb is 0.88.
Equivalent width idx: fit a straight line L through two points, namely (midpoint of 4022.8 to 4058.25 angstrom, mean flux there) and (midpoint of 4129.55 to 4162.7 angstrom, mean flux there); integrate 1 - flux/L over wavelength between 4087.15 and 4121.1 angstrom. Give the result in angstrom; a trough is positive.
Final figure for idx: 2.7 angstrom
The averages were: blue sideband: 14.8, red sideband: 14.8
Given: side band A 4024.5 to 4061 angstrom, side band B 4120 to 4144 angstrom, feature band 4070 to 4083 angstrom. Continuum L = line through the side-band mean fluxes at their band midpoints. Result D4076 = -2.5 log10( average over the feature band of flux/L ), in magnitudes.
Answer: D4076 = 0.05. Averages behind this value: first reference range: 14.8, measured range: 14.2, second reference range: 14.7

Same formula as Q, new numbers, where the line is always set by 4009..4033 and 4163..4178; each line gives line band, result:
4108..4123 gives 0.3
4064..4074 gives 0.2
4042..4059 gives 0.5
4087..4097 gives 0.3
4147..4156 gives 0.1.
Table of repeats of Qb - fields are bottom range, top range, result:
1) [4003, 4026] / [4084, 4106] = 0.92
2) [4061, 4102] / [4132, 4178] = 1.09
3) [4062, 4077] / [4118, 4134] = 1.04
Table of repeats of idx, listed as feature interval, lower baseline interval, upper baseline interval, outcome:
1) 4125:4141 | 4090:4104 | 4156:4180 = -1.4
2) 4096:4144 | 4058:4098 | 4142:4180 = 1.8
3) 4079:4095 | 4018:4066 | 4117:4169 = 0.0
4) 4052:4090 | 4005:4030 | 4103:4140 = 0.8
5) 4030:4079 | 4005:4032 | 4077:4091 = 1.3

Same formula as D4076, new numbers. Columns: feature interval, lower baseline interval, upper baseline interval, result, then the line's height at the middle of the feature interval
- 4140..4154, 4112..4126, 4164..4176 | 0.01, 14.6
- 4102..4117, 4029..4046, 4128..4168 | 0.10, 14.8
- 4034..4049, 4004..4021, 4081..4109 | -0.04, 14.4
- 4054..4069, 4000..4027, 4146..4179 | 0.05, 15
